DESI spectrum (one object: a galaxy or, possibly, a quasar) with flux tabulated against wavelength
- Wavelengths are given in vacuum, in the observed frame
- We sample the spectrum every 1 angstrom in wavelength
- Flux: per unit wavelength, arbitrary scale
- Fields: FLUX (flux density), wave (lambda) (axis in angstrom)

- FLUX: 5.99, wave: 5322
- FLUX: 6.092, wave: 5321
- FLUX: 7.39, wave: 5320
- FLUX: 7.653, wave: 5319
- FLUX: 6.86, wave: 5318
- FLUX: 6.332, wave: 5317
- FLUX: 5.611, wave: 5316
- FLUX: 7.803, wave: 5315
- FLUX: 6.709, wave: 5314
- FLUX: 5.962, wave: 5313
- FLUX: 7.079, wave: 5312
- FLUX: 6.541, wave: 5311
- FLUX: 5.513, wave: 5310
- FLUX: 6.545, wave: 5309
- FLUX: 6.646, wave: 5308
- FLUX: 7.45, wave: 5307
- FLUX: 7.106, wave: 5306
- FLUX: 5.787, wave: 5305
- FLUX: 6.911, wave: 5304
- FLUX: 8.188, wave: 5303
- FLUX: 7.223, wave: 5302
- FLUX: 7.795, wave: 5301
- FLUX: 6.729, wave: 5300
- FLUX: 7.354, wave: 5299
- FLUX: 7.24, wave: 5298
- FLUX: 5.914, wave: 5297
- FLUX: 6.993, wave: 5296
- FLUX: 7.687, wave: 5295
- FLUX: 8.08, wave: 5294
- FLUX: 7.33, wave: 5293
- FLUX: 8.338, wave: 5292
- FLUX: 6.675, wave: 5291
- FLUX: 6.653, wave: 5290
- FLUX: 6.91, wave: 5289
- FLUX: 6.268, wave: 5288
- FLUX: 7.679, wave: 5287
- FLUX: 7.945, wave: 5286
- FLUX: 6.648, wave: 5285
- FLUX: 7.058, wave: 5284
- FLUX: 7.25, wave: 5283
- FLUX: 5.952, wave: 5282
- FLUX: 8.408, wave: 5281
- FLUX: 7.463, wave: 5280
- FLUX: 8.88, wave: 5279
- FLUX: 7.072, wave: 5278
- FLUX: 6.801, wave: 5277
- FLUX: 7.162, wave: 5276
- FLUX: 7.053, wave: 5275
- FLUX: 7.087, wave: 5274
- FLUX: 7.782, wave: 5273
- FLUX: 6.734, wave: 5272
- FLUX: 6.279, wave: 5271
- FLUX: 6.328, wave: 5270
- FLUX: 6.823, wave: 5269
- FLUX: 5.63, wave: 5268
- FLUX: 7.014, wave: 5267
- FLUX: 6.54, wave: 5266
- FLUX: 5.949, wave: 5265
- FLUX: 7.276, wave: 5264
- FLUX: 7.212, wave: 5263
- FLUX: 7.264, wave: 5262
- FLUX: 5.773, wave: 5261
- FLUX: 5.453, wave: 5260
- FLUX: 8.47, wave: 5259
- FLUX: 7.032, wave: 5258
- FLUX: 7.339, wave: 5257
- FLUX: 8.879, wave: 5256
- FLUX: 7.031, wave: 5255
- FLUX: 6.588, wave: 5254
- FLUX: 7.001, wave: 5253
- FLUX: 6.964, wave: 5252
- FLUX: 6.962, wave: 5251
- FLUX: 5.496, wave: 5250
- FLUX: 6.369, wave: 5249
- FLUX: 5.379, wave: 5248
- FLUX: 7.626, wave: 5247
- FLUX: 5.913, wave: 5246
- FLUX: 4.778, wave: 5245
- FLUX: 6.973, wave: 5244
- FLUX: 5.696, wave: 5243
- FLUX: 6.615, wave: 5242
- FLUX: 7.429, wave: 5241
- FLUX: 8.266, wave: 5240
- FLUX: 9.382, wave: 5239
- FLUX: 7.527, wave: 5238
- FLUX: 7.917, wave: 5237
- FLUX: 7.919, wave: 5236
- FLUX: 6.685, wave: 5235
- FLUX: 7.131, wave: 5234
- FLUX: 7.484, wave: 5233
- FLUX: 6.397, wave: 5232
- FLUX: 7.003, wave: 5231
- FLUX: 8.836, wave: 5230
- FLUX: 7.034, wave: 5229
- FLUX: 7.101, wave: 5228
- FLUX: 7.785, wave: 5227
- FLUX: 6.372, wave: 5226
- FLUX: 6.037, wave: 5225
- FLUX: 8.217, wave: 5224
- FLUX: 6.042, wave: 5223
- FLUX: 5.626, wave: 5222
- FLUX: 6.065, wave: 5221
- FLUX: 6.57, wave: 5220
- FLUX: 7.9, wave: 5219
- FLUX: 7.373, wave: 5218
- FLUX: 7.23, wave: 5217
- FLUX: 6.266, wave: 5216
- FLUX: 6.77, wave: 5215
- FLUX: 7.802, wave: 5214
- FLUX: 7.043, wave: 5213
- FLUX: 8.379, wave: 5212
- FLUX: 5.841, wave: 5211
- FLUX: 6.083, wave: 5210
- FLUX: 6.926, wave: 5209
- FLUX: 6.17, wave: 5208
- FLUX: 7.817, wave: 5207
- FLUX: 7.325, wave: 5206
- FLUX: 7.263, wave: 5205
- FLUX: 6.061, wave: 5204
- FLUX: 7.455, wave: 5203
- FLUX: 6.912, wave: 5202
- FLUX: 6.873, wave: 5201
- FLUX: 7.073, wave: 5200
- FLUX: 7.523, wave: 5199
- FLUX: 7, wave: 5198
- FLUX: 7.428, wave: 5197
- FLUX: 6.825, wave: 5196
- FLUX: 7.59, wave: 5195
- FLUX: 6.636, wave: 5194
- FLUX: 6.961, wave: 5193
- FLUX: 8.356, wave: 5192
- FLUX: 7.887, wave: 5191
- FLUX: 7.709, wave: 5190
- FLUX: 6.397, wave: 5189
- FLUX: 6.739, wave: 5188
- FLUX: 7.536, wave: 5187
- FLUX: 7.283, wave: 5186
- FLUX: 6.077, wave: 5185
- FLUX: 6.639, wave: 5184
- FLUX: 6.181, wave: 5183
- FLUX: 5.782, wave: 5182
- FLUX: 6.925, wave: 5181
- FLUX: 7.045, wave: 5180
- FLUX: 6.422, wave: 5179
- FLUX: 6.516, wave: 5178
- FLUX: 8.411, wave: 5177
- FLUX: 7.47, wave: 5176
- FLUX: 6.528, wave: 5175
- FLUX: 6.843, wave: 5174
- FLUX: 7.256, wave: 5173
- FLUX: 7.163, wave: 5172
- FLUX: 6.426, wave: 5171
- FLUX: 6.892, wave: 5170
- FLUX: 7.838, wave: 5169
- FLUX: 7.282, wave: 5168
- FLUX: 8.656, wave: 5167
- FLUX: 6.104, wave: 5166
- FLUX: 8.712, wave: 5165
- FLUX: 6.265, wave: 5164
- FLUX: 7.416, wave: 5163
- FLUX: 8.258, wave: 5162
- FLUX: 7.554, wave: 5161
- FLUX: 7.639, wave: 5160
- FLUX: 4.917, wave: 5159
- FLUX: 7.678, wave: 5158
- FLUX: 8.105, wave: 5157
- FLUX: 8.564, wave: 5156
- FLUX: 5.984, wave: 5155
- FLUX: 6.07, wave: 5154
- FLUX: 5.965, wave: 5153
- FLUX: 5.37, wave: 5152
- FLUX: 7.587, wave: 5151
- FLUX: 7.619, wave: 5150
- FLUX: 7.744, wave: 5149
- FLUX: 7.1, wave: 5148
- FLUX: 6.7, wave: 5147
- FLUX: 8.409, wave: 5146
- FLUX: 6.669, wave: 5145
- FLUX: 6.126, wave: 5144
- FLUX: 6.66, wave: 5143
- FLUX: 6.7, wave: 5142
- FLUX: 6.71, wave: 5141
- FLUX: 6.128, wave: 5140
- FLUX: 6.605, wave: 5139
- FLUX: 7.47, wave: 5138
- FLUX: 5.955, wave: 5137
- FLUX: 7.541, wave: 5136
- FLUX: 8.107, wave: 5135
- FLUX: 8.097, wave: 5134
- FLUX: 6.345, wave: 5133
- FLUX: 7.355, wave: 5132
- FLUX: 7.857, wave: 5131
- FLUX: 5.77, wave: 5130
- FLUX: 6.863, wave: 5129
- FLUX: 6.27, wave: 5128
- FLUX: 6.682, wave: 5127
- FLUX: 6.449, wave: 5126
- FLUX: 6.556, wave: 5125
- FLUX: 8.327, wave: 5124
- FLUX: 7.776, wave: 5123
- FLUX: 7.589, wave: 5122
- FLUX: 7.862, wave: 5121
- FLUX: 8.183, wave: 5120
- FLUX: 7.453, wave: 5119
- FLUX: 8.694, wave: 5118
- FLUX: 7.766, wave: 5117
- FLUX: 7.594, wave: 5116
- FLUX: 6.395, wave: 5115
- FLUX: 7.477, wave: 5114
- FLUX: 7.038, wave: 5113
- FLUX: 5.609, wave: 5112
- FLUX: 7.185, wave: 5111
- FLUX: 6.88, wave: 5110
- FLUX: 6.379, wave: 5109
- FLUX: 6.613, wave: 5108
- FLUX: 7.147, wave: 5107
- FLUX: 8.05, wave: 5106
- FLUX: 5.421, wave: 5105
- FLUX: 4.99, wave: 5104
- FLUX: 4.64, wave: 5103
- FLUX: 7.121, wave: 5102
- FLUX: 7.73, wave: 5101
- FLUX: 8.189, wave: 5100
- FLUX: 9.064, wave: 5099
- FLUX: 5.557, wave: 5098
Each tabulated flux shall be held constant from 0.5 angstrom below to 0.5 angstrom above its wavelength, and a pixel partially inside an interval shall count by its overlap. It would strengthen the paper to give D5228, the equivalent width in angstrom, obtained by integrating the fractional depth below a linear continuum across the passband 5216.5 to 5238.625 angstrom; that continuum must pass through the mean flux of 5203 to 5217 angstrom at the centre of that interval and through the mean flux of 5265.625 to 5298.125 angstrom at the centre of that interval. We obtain -0.5 angstrom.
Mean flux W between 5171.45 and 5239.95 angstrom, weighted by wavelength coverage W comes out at 7.08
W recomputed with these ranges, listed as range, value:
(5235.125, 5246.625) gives 7.12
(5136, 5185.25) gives 6.97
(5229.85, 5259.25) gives 7.07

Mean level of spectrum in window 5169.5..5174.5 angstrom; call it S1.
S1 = 6.92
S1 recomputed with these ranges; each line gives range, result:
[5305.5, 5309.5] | 6.94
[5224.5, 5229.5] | 6.87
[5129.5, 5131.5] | 6.81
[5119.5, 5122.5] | 7.88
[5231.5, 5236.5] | 7.12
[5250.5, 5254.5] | 6.88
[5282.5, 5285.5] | 6.99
